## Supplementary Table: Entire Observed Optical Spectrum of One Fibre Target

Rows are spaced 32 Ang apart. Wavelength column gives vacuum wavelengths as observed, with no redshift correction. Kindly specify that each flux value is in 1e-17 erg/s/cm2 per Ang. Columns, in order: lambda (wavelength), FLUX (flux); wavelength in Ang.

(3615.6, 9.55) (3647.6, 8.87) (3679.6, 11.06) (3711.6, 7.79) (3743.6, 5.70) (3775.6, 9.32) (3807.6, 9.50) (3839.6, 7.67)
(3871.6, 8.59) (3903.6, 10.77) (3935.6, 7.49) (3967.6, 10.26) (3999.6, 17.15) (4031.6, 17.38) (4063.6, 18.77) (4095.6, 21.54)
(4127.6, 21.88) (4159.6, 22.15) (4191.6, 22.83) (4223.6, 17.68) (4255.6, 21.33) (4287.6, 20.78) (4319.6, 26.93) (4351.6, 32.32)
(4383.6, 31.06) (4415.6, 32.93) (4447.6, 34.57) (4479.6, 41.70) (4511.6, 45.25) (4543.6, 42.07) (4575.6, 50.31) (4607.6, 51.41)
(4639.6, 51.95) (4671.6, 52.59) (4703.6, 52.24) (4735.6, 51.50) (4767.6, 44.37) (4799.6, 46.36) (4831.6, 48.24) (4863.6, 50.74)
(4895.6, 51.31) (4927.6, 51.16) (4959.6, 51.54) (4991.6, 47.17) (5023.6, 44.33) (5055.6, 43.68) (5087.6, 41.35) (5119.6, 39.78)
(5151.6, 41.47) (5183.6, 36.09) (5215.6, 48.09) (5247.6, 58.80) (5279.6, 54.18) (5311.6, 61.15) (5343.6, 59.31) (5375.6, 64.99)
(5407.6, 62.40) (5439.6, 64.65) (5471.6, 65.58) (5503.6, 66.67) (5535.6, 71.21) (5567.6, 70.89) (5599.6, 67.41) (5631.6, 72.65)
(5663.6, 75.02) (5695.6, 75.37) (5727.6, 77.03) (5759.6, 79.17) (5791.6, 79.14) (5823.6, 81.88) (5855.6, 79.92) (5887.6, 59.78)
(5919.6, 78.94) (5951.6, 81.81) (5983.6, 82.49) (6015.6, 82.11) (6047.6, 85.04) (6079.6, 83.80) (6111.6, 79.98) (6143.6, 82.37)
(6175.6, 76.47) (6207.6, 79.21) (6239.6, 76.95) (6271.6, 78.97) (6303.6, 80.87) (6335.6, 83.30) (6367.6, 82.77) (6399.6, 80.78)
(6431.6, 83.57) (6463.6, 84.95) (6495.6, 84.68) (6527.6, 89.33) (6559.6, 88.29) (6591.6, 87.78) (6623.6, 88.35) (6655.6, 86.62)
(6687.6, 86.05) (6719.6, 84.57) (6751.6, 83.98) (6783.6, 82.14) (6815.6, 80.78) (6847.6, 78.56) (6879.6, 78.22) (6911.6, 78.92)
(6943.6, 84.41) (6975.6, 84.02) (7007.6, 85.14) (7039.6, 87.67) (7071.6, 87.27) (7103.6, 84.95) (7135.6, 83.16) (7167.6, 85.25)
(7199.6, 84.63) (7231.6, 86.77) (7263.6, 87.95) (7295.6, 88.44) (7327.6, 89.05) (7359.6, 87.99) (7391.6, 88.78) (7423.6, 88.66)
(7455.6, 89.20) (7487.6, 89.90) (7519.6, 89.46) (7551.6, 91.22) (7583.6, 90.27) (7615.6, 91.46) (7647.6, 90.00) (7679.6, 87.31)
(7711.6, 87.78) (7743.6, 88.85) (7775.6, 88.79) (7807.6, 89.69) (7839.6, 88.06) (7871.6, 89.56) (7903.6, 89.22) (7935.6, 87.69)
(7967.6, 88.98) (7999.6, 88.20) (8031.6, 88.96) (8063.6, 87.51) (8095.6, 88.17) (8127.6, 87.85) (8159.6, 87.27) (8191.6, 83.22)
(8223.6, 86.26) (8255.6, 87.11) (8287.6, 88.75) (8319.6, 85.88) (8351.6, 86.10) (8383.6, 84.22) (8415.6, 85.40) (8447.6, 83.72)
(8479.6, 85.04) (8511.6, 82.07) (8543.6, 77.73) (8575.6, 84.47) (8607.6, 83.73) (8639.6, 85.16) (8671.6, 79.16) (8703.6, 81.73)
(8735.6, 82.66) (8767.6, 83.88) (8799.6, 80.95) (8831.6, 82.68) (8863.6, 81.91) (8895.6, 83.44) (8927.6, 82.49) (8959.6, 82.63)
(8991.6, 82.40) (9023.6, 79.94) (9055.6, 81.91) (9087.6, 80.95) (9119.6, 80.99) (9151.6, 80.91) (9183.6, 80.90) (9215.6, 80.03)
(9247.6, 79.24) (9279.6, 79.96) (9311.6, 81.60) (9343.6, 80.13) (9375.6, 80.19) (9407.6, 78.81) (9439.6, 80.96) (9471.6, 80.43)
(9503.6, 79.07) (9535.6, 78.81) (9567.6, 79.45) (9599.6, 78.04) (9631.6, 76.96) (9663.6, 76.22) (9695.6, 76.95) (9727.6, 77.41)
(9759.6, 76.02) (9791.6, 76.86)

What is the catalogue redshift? 0.00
